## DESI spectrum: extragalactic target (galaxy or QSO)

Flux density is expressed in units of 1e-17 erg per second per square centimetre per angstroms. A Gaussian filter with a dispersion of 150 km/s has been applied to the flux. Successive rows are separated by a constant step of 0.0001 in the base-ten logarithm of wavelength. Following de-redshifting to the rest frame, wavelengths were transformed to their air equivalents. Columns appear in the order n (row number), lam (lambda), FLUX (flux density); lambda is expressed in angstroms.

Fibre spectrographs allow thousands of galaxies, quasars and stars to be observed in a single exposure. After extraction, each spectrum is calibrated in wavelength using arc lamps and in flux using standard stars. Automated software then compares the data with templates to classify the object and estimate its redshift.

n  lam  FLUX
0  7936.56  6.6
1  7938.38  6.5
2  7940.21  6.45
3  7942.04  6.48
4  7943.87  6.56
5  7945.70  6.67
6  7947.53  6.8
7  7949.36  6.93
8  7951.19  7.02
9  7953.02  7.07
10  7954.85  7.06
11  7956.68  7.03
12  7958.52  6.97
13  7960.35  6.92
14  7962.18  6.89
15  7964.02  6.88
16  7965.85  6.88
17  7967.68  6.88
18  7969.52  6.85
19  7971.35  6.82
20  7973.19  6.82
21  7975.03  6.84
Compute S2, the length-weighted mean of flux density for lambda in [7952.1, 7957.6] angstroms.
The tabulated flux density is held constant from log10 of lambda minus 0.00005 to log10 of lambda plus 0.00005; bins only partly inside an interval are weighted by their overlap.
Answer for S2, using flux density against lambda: 7.05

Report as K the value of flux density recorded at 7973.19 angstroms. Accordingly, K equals 6.82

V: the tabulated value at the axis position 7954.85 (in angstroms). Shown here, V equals 7.06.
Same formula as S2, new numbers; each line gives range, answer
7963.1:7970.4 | 6.87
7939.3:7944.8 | 6.49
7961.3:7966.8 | 6.89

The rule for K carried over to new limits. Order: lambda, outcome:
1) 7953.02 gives 7.07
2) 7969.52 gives 6.85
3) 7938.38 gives 6.5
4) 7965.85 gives 6.88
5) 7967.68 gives 6.88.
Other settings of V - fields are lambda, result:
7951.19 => 7.02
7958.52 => 6.97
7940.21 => 6.45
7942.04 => 6.48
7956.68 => 7.03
